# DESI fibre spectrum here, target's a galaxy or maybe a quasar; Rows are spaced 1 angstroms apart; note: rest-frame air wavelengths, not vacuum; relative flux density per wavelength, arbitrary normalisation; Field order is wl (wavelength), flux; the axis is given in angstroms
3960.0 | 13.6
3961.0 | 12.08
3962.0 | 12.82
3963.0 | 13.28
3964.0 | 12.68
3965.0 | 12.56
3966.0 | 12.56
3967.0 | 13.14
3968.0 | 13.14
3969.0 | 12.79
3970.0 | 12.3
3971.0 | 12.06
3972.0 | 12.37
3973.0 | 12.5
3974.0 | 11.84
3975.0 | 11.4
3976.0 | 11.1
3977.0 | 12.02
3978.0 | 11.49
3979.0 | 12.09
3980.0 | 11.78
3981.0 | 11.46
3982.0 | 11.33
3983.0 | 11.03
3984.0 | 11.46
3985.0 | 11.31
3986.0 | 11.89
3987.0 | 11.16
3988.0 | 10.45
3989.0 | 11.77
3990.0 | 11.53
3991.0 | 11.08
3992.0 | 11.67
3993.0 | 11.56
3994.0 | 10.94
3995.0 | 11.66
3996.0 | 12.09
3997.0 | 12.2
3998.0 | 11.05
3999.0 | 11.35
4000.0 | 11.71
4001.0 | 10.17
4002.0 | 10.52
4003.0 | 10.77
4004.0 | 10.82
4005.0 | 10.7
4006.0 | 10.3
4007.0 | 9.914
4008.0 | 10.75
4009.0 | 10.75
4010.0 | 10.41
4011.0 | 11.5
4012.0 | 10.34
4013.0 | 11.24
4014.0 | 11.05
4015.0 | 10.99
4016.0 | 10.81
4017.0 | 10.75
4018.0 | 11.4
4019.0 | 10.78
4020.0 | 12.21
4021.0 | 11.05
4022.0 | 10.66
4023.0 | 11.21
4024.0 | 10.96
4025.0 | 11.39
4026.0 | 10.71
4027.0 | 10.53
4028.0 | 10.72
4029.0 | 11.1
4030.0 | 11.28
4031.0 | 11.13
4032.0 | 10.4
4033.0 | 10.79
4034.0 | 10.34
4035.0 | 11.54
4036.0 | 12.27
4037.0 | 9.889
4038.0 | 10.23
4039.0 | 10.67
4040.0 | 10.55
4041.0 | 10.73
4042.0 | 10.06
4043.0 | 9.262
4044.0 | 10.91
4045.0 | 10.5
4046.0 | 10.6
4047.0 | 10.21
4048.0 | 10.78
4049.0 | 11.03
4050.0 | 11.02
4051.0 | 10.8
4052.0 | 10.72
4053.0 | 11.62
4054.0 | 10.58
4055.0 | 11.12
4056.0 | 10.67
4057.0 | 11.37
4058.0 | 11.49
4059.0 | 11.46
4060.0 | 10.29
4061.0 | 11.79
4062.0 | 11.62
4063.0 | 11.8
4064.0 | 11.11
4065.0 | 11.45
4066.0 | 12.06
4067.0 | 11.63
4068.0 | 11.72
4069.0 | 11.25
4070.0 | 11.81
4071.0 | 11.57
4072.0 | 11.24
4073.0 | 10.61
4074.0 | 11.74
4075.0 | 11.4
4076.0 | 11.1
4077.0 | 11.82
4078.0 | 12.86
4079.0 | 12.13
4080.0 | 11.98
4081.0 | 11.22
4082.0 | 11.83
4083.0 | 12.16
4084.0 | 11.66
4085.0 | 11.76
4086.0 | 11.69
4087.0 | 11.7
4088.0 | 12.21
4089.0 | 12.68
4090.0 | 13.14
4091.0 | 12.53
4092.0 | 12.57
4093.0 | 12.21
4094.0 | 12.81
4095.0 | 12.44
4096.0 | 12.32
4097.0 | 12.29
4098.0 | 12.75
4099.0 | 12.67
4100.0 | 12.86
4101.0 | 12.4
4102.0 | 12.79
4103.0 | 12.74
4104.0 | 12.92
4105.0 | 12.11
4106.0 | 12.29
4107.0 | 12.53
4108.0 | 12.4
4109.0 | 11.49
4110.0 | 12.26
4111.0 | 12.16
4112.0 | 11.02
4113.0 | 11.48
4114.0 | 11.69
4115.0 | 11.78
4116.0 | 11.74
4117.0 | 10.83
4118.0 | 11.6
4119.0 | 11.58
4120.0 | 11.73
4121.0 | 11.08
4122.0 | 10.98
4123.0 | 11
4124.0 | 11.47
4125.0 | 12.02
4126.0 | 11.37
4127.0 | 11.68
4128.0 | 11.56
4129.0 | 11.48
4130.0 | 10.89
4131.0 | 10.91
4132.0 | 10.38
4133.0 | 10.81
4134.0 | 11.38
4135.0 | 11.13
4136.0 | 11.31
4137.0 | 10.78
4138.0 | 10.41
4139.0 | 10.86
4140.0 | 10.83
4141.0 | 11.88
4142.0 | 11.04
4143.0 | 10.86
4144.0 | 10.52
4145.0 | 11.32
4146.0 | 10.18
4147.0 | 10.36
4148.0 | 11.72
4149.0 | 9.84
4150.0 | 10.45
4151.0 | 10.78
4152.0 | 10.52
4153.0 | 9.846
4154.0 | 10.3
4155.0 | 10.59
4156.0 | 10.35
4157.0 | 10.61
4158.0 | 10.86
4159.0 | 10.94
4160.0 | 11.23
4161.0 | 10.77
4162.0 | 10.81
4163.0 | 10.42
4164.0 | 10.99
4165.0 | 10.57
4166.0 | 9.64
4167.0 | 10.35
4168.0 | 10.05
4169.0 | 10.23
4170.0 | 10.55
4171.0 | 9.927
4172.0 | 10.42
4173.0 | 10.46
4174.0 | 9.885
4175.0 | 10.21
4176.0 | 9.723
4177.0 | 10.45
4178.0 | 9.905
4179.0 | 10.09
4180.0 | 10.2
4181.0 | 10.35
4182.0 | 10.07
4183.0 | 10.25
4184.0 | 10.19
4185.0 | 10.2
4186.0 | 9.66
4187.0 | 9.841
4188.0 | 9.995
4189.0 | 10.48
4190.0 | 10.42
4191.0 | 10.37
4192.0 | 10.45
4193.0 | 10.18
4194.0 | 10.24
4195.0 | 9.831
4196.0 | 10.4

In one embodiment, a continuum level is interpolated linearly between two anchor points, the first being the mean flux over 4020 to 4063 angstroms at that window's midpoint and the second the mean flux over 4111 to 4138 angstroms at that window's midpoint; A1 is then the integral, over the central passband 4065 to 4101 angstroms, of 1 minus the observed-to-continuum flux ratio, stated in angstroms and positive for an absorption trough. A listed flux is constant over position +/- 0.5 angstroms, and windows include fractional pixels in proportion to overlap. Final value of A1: -3.0 angstroms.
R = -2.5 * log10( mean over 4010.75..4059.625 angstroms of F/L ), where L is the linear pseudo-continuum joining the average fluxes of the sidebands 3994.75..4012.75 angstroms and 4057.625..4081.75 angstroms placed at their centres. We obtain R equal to 0.03 mag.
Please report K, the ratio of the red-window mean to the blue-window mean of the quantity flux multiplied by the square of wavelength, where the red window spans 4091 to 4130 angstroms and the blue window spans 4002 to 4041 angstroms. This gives 1.15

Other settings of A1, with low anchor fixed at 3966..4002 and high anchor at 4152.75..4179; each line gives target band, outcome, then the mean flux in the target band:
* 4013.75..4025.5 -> 0.3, 11.1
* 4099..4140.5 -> -3.4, 11.6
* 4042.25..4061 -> 0.6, 10.8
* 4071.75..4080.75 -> -0.5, 11.7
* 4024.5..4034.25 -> 0.4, 10.9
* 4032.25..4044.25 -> 0.7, 10.6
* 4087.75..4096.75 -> -1.4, 12.5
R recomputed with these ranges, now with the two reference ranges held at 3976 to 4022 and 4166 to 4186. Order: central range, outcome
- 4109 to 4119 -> -0.11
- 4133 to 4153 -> -0.05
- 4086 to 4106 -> -0.18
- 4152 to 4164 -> -0.04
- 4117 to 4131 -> -0.09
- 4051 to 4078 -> -0.06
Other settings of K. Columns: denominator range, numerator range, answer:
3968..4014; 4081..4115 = 1.14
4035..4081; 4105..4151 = 1.05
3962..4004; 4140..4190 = 0.97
